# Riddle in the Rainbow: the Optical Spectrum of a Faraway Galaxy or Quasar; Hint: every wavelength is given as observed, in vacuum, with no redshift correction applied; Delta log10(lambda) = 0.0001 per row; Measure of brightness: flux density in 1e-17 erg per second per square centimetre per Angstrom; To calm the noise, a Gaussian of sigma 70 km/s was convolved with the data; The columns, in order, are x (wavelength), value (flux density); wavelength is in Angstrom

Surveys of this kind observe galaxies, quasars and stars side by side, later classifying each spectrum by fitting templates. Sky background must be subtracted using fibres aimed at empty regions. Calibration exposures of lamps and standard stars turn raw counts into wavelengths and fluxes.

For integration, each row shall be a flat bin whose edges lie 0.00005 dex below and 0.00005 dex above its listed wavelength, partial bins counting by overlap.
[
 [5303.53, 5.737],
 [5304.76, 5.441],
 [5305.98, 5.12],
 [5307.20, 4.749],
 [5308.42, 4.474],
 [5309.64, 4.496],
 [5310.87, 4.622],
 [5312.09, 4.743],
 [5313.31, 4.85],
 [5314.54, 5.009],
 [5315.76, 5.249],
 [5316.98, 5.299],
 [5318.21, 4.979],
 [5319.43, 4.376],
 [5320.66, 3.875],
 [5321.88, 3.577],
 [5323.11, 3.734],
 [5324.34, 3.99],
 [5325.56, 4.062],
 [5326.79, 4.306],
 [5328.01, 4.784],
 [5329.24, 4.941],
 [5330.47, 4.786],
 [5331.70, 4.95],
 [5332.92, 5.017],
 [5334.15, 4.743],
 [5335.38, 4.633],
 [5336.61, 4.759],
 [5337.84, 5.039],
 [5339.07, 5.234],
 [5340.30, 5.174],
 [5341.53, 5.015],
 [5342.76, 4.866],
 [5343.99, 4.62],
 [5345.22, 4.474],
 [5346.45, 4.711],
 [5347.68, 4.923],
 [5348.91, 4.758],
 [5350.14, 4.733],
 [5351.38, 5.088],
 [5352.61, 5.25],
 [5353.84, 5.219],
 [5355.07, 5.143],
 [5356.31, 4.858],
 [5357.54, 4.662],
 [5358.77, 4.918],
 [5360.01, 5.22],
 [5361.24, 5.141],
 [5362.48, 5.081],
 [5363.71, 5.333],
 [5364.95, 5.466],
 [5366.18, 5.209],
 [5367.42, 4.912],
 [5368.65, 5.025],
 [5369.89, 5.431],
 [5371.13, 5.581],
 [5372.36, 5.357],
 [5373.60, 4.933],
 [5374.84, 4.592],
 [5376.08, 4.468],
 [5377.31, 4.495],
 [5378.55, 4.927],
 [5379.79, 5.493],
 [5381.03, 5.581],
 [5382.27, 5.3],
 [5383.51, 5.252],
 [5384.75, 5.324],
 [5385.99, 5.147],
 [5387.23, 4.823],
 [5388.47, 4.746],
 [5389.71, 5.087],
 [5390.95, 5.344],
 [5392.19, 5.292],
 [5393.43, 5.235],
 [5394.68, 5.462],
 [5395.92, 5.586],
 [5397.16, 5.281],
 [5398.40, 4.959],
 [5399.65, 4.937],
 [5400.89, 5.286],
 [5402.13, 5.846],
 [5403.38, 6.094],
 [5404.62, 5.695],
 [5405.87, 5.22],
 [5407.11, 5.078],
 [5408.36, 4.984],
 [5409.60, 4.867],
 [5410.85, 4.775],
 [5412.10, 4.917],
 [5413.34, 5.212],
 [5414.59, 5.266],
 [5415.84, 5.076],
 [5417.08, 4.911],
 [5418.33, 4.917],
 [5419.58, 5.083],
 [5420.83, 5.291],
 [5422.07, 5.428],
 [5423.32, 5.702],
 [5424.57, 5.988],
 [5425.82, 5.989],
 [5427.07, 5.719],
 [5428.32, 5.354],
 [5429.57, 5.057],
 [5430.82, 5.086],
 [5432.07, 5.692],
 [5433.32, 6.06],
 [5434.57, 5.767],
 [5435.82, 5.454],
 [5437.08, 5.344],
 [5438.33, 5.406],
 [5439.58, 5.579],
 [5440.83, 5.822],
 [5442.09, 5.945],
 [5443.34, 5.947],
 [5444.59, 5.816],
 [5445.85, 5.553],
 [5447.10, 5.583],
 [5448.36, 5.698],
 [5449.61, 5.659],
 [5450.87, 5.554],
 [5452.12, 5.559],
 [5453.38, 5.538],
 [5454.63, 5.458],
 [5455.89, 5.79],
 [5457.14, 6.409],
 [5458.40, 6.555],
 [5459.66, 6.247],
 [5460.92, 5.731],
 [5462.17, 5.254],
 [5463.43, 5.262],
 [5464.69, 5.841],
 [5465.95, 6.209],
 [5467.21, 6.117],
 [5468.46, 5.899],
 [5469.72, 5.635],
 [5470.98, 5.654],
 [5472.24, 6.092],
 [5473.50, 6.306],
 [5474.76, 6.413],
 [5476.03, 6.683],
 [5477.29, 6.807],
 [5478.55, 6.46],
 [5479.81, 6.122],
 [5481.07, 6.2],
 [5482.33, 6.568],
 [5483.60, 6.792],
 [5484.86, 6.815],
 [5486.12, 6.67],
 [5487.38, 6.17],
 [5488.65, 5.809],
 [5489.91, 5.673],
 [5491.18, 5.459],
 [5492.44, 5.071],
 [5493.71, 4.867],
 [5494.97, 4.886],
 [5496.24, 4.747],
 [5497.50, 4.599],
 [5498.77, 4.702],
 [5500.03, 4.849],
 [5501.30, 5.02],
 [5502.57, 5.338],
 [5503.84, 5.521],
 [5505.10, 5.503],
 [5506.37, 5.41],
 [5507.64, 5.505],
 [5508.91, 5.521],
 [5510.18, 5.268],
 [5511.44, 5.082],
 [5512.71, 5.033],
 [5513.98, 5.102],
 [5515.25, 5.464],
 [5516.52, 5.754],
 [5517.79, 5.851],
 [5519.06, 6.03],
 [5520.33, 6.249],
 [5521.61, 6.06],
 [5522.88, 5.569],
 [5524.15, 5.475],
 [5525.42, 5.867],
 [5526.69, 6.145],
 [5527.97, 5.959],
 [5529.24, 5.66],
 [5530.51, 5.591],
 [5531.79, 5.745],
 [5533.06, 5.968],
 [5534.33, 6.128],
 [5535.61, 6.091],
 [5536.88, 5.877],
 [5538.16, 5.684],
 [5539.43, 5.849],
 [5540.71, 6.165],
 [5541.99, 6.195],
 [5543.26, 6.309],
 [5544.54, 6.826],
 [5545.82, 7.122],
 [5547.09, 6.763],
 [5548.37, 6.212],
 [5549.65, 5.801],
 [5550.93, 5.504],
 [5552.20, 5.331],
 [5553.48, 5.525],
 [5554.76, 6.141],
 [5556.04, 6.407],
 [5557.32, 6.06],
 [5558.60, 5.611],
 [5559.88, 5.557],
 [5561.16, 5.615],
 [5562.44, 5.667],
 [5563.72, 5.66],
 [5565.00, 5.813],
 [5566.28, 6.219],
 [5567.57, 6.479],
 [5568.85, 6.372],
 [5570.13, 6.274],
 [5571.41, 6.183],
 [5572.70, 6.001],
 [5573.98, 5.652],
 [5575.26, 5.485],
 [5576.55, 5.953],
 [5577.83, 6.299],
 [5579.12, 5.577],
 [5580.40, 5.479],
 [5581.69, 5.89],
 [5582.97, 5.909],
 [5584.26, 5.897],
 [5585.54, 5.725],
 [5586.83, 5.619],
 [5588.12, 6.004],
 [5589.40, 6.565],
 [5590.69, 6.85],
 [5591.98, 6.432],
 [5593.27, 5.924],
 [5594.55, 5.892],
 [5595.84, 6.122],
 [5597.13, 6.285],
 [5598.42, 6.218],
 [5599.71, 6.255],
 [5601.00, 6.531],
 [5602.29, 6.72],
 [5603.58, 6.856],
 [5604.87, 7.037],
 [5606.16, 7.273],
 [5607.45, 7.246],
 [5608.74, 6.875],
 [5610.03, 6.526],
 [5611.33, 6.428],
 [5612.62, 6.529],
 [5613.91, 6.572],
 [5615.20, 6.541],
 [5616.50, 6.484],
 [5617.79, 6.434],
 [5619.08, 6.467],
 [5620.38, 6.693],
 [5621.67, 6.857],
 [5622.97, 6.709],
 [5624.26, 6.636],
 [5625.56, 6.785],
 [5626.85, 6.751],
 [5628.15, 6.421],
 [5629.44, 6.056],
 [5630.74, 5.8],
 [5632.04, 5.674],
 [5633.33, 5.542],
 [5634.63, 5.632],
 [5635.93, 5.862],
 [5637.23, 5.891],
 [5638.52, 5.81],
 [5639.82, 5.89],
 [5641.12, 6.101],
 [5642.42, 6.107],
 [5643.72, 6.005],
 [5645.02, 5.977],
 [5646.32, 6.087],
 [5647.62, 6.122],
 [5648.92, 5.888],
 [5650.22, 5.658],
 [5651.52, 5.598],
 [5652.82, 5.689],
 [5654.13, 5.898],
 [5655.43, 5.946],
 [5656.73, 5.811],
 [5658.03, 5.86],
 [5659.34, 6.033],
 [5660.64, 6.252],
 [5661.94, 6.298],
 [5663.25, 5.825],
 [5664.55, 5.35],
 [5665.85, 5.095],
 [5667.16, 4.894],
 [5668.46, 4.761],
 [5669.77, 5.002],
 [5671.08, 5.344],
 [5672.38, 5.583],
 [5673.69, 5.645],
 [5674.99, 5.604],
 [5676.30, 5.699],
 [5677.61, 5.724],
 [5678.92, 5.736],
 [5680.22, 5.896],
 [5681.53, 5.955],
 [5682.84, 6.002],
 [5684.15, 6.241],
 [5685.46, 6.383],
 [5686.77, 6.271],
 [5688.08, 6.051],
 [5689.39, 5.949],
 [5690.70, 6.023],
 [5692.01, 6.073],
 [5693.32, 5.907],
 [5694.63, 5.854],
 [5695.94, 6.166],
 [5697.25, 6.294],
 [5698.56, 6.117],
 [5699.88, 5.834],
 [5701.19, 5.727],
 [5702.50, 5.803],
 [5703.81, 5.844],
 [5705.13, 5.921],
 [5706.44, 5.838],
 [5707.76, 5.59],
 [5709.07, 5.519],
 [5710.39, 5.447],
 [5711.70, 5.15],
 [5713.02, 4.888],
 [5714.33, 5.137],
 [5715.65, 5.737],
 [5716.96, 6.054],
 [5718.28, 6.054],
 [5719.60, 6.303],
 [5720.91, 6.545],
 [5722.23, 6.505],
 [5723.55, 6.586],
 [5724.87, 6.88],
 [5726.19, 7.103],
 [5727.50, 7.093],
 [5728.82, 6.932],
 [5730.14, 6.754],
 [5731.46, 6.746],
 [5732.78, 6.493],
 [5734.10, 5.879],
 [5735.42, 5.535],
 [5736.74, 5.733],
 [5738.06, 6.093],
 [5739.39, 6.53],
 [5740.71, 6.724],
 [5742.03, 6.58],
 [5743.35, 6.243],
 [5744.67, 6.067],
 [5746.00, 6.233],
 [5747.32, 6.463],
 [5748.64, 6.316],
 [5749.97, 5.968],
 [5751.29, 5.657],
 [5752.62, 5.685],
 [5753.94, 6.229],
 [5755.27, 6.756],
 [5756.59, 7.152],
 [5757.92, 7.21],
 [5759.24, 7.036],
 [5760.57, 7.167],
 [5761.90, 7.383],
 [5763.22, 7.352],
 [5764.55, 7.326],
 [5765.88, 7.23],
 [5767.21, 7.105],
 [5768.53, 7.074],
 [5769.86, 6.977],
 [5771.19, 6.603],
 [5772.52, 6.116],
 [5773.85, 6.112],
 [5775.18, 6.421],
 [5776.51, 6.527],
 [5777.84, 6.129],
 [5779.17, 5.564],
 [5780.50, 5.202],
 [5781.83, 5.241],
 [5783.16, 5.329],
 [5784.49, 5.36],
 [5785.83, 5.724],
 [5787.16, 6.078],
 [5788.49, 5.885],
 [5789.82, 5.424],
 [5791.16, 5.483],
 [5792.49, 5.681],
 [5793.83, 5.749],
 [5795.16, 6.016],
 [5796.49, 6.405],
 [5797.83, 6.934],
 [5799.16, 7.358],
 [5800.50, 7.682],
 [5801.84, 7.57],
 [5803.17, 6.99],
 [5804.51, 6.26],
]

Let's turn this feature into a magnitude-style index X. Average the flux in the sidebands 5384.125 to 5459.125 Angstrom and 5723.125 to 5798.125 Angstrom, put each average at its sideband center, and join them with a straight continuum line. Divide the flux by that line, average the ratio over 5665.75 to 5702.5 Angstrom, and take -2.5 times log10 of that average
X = 0.06 mag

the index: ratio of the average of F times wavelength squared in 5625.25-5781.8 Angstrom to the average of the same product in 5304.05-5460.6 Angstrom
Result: 1.3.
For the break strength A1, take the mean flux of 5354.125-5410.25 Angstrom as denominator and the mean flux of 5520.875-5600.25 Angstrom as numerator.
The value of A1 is 1.16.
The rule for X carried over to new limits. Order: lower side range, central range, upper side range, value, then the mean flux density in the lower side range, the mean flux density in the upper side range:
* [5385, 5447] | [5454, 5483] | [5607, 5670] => -0.10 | 5.37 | 6.07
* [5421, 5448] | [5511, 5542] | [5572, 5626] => 0.05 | 5.63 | 6.34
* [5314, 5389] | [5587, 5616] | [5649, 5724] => -0.17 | 4.9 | 5.81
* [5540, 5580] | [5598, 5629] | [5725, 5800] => -0.09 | 6.02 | 6.37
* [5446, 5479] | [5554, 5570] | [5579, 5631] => 0.05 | 5.93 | 6.4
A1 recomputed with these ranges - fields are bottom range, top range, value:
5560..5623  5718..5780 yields 1.04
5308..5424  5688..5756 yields 1.23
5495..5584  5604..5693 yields 1.05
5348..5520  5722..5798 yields 1.16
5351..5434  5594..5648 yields 1.22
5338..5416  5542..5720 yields 1.18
